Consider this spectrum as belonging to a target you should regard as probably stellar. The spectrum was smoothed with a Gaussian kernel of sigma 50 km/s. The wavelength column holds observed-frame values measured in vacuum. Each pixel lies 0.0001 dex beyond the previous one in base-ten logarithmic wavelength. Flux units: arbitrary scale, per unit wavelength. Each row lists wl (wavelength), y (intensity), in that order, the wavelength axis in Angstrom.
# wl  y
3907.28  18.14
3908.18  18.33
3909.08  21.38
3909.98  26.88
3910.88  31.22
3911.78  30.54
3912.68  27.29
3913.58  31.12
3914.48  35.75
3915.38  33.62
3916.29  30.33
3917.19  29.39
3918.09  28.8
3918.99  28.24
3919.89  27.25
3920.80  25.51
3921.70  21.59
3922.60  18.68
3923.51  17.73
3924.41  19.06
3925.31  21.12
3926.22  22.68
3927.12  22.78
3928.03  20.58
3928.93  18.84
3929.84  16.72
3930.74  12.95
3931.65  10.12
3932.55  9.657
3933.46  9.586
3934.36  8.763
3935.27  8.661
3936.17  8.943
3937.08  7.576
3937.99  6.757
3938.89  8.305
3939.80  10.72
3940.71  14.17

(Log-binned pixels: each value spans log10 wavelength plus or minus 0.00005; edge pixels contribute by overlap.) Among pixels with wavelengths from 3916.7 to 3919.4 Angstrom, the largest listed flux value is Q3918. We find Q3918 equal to 29.39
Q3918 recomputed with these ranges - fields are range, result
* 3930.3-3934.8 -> 12.95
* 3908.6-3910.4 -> 26.88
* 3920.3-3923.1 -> 25.51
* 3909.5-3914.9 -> 35.75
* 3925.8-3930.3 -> 22.78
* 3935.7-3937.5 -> 8.943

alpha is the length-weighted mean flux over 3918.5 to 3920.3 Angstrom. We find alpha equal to 27.9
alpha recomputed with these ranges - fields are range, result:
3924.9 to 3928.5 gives 21.8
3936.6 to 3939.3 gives 7.55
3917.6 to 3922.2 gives 26.3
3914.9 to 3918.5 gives 30.6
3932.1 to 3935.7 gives 9.17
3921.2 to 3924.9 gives 19.4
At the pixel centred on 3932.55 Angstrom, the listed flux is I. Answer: 9.657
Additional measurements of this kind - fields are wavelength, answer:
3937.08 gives 7.576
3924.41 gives 19.06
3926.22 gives 22.68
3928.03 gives 20.58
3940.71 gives 14.17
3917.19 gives 29.39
